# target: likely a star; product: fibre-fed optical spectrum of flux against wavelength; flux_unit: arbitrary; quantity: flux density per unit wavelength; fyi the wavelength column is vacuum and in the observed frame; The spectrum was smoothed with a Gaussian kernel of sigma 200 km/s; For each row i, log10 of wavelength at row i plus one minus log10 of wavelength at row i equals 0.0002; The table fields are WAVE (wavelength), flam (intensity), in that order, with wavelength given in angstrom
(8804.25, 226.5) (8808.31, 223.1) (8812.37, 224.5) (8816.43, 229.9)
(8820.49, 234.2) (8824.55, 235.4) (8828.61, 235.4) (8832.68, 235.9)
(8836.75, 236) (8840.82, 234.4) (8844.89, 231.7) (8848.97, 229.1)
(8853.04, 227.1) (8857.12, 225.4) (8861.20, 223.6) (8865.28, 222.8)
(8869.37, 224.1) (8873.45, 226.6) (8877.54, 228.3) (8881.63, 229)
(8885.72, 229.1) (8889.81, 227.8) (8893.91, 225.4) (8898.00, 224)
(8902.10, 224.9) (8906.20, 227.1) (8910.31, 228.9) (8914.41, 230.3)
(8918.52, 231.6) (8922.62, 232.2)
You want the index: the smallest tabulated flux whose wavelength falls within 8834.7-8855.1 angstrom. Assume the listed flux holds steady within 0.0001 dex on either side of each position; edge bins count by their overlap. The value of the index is 227.1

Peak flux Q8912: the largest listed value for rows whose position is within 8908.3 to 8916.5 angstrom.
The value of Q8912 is 230.3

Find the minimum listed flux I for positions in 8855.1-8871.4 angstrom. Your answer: 222.8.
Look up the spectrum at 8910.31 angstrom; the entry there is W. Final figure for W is 228.9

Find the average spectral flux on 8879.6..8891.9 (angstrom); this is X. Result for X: 229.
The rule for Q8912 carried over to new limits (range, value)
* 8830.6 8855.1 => 236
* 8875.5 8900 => 229.1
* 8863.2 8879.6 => 228.3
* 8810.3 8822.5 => 234.2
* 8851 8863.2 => 227.1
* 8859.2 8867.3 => 223.6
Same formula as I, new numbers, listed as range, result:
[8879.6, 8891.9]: 227.8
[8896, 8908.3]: 224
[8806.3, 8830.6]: 223.1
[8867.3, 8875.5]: 224.1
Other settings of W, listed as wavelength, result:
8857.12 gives 225.4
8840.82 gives 234.4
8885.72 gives 229.1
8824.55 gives 235.4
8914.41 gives 230.3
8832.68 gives 235.9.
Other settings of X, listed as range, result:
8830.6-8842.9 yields 235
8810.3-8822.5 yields 229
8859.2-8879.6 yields 225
